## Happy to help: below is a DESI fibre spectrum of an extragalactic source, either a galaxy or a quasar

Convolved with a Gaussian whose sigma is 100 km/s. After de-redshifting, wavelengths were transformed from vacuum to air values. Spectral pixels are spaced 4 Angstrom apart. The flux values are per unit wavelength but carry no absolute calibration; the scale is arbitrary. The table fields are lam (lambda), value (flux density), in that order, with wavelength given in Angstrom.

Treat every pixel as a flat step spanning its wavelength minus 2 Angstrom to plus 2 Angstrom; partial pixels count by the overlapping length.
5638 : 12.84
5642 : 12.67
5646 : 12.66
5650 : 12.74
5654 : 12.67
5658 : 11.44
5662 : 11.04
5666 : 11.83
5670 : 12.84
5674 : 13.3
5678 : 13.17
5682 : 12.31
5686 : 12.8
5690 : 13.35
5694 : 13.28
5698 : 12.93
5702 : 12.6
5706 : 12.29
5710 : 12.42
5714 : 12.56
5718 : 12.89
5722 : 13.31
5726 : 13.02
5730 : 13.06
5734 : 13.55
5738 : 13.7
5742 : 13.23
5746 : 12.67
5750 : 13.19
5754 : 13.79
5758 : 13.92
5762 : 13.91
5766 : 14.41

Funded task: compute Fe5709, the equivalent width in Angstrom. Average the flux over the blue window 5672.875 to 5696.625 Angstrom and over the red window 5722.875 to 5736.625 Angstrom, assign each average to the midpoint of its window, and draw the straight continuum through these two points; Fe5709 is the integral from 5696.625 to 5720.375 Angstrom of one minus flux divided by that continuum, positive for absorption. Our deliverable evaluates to 0.9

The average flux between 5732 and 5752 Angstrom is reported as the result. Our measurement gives 13.3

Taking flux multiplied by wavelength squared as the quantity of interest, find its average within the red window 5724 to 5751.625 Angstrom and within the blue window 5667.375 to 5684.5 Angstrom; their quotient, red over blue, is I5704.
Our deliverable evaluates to 1.05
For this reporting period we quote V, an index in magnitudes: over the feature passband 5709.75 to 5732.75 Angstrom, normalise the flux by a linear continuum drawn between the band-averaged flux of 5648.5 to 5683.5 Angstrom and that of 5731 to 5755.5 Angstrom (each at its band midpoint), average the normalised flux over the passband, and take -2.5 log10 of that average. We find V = 0.011 mag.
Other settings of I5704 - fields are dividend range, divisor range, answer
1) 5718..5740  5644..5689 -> 1.09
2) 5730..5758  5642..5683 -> 1.11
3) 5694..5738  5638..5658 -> 1.05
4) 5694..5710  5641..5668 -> 1.06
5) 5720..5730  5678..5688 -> 1.05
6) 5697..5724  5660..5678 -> 1.04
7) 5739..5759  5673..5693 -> 1.05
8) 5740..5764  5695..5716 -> 1.09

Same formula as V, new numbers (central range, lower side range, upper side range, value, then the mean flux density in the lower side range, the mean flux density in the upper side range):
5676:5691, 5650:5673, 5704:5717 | -0.05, 12.1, 12.5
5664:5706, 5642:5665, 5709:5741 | -0.02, 12.1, 13.1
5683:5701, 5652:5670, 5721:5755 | -0.05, 11.9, 13.3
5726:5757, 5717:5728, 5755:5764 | 0.02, 13.1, 13.9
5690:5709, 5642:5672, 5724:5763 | 0.00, 12.2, 13.4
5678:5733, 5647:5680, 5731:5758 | 0.00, 12.4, 13.4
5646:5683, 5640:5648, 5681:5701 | 0.03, 12.7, 12.9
